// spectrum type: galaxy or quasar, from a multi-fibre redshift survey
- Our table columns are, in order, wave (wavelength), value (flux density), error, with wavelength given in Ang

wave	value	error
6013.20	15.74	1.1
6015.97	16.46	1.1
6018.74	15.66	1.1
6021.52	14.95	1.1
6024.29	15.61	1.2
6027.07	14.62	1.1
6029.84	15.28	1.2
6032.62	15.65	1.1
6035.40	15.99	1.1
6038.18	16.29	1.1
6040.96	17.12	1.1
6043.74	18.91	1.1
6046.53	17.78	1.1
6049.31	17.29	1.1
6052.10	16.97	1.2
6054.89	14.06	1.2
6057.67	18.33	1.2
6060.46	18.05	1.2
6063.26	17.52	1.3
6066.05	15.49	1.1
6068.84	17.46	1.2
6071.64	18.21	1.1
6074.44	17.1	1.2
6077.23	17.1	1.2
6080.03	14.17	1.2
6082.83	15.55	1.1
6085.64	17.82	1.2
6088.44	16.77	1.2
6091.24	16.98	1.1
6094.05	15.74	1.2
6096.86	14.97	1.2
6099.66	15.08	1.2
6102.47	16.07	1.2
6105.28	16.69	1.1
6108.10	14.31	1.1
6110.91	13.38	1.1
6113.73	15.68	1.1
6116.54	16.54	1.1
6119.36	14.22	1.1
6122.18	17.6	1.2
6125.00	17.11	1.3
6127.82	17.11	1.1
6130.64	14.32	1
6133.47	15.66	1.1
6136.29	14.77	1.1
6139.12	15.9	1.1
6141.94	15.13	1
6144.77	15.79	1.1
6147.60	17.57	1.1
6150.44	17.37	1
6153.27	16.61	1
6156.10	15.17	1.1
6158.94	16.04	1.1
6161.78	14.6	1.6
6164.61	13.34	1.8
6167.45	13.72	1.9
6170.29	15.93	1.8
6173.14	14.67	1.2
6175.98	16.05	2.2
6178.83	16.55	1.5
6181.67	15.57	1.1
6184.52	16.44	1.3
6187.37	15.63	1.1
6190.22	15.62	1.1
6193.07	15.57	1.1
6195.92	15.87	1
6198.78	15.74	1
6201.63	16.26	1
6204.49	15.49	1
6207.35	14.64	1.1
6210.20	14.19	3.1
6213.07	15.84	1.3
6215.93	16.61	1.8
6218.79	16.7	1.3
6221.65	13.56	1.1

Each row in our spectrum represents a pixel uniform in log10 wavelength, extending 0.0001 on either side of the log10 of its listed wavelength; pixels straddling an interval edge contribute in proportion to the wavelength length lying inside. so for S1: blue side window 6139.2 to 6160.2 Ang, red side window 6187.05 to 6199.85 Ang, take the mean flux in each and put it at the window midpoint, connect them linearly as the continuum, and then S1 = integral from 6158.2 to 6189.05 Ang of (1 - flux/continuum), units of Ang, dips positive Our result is 1.2 Ang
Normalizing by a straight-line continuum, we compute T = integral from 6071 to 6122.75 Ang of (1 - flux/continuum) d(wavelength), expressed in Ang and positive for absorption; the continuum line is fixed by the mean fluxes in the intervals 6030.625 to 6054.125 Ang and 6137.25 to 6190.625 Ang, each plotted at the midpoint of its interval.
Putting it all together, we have 1.2 Ang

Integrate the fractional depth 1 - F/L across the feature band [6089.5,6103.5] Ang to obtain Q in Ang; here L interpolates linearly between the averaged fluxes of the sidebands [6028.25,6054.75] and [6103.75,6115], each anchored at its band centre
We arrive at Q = -0.4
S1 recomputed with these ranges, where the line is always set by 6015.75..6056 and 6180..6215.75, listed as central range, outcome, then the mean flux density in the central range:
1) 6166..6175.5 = 0.5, 14.9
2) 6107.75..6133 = 0.4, 15.6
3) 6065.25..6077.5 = -0.8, 17.2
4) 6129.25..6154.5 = -0.1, 15.9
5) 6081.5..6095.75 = -0.5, 16.5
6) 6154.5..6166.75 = 0.8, 14.8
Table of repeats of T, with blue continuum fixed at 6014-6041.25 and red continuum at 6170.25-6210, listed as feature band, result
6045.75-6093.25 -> -3.5 Ang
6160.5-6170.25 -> 0.9 Ang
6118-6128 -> -0.5 Ang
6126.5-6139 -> 0.1 Ang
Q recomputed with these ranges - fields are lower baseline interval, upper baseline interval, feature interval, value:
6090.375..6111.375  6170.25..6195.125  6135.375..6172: 0.3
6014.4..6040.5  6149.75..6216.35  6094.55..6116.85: 0.4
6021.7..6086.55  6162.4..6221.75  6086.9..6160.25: 0.7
